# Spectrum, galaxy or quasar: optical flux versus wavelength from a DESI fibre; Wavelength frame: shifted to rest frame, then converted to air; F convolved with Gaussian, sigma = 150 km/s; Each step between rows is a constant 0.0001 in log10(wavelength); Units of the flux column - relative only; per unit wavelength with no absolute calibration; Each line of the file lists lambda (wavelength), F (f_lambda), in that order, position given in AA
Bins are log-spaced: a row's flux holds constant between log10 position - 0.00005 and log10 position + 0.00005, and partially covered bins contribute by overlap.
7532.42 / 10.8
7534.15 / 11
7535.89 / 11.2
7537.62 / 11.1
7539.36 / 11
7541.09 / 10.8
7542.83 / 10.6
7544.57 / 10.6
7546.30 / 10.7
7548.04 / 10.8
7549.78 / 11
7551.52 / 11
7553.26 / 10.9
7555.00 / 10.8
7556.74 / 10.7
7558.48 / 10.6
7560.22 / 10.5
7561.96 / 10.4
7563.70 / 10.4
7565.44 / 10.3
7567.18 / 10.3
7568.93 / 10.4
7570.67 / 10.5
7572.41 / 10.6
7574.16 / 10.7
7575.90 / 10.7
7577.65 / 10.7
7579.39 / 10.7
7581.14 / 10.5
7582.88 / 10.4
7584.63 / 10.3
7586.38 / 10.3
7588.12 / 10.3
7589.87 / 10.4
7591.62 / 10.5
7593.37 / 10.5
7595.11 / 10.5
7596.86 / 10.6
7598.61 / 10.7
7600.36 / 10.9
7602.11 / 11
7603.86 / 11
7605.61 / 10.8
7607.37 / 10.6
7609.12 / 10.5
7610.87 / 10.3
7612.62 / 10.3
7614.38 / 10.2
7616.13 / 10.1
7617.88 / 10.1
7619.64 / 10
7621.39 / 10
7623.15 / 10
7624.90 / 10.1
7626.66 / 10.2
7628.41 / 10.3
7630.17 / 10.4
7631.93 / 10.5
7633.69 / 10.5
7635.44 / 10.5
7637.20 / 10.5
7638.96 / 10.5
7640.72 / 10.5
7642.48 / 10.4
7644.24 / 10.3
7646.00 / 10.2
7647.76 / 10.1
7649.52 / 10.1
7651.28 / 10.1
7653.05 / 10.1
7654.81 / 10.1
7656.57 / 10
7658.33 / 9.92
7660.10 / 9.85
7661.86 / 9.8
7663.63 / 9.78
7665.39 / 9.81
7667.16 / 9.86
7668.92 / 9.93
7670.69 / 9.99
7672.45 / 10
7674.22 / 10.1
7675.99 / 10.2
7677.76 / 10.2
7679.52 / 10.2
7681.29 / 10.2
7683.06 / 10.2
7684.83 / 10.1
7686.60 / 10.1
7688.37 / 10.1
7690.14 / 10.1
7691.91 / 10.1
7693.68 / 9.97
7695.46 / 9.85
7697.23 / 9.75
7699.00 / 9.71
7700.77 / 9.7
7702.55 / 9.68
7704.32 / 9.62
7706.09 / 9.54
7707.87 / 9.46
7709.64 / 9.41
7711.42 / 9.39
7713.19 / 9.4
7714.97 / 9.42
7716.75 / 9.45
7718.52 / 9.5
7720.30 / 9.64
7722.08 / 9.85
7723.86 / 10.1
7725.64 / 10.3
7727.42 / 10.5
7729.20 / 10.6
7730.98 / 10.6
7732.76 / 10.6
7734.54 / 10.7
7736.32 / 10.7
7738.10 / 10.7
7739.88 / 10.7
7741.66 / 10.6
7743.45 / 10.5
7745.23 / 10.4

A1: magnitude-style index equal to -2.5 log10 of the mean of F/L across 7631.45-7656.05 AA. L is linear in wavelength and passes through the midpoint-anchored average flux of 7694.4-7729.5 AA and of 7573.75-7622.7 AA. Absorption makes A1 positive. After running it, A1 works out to -0.01 mag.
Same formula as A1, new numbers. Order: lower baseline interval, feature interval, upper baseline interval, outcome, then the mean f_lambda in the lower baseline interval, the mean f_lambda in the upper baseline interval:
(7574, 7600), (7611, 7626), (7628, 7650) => 0.034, 10.5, 10.4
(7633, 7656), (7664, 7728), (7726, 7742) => 0.066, 10.3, 10.6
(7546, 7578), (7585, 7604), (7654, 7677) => -0.018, 10.6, 9.95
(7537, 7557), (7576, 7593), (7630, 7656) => 0.017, 10.8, 10.3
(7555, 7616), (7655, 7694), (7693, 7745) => 0.016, 10.5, 10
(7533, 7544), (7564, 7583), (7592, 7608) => 0.029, 10.9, 10.7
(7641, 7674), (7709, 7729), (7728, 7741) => 0.083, 10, 10.7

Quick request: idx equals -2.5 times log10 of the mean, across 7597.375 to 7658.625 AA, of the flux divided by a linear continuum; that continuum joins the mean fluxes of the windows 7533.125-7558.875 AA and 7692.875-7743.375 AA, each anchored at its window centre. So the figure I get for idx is 0.011 mag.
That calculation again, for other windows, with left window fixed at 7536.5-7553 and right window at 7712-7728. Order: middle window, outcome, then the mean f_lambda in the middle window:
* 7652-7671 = 0.02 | 9.92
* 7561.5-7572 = 0.03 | 10.4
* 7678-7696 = -0.01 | 10.1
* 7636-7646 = -0.02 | 10.4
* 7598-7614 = -0.02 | 10.7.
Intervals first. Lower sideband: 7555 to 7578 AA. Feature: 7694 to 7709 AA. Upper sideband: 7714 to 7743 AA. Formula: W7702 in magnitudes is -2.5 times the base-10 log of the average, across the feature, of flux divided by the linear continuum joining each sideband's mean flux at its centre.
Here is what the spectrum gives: 0.07 mag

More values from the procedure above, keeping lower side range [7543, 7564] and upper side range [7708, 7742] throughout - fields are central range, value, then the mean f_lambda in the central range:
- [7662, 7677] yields 0.04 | 9.95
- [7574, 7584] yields 0.00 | 10.6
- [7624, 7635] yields 0.01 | 10.3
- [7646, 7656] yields 0.03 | 10.1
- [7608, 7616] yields 0.02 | 10.3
